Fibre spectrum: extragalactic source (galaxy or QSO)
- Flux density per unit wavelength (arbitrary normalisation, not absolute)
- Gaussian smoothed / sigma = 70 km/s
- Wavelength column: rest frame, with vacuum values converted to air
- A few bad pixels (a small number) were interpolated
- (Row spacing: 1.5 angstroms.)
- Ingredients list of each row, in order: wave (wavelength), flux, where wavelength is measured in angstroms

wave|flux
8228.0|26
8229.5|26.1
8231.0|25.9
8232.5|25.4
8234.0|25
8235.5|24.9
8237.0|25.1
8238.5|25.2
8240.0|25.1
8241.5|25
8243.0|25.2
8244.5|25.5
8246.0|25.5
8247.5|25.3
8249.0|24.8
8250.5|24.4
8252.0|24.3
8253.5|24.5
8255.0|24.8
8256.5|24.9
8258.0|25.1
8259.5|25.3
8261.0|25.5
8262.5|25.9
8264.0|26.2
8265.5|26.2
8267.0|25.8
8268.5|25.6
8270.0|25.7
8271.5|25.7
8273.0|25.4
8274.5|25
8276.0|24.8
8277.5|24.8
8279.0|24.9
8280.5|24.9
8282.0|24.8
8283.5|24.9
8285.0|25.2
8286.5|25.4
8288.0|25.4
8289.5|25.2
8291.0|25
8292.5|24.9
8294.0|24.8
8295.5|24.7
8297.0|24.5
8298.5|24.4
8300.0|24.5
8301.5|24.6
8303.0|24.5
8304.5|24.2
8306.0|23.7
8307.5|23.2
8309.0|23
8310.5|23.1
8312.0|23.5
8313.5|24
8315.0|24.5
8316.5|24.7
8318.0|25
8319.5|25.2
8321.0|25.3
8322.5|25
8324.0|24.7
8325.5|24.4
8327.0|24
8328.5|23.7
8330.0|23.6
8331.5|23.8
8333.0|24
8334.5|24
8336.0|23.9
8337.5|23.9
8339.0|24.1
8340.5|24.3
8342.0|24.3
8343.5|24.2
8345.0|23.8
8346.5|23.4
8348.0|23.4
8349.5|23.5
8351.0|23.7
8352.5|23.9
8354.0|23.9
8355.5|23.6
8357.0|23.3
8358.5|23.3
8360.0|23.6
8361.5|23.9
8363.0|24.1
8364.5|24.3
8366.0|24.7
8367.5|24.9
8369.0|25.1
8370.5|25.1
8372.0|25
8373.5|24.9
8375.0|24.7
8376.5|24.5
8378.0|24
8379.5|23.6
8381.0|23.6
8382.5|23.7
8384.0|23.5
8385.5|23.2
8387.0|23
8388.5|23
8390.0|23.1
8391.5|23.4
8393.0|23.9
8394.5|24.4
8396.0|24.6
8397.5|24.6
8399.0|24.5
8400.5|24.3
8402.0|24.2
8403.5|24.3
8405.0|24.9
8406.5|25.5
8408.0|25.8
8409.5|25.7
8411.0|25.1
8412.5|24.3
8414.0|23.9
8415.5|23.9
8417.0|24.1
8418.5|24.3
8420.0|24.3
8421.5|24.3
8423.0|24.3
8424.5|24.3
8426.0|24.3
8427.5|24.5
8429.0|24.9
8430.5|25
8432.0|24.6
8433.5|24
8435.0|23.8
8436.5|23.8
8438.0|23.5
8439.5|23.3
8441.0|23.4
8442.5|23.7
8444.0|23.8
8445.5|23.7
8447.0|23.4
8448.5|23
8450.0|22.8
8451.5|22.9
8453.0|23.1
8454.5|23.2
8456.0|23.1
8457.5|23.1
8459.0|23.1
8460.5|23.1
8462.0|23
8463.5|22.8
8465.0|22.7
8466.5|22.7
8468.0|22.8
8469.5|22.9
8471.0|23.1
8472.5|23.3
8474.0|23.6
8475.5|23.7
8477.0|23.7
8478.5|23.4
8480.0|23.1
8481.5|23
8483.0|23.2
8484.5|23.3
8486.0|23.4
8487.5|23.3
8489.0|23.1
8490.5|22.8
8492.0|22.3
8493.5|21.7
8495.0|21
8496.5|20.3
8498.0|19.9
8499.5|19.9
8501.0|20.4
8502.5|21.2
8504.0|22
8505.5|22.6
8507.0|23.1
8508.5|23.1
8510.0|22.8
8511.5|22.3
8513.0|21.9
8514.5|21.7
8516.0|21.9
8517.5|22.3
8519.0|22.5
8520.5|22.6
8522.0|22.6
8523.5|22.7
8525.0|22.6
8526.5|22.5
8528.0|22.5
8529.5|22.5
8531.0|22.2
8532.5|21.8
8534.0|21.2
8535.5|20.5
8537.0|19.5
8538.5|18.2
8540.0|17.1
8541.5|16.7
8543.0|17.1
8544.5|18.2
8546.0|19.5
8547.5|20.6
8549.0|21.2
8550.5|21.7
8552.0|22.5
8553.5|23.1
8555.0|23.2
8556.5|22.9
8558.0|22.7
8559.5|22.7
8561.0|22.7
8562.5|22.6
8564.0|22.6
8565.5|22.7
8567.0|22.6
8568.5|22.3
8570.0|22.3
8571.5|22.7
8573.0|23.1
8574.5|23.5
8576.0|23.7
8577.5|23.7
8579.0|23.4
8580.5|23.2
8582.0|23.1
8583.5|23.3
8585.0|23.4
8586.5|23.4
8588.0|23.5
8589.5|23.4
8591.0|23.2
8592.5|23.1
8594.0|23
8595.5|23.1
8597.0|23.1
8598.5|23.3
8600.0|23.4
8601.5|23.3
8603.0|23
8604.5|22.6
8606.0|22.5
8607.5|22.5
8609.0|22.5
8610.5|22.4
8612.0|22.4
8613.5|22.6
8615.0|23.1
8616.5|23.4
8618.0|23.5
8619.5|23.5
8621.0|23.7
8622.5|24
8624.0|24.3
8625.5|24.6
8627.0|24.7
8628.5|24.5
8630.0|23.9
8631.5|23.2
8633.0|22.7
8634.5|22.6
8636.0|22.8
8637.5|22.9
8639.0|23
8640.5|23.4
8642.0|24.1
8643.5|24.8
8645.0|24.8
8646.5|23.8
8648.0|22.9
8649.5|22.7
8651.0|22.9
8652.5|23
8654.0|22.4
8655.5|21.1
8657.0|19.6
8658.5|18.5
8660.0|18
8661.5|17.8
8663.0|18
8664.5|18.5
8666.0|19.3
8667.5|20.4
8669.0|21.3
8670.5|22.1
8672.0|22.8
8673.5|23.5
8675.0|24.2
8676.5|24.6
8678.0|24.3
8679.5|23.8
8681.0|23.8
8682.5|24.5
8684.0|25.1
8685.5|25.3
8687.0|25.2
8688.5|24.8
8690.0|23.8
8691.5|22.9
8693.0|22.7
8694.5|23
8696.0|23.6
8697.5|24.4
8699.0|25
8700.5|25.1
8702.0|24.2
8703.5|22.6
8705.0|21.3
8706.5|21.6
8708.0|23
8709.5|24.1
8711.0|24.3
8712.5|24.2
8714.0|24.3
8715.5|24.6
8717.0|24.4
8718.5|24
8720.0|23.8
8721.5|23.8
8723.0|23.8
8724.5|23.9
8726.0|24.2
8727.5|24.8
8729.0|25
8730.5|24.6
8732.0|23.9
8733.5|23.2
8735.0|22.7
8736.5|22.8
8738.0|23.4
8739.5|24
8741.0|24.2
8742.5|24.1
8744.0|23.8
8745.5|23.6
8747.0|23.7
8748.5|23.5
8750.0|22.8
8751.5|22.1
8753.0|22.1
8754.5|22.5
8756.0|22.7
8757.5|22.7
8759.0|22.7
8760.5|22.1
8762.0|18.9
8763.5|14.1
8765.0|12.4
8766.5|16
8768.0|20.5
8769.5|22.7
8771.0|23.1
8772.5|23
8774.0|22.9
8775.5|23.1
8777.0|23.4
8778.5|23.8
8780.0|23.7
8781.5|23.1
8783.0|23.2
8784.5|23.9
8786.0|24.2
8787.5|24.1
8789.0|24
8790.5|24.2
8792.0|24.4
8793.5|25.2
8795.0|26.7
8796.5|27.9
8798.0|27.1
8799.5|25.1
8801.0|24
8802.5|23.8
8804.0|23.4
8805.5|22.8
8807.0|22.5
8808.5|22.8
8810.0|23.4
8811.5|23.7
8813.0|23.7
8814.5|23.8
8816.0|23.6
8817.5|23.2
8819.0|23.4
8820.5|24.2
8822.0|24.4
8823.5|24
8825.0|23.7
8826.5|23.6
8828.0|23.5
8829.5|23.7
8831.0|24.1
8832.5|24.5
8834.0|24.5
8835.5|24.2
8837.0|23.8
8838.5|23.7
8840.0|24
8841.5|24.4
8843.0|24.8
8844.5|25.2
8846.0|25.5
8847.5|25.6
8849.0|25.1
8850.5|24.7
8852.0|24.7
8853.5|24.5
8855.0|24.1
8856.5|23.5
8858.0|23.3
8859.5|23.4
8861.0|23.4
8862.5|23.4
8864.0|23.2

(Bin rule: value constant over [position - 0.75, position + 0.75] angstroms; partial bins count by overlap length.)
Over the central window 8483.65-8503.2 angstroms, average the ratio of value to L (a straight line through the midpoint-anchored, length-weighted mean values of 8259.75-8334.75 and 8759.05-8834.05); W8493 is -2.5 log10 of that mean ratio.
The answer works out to 0.11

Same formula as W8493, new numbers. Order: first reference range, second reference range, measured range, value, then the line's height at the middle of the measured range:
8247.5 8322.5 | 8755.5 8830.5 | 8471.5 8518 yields 0.08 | 24.1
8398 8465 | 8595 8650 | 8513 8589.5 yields 0.08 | 23.6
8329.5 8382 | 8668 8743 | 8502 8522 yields 0.08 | 23.9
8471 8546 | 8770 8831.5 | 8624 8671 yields 0.03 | 22.8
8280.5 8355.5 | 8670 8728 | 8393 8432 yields -0.02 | 24.2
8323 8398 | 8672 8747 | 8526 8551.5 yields 0.19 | 23.9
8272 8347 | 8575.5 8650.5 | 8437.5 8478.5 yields 0.03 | 23.9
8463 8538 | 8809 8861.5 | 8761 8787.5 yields 0.11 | 23.8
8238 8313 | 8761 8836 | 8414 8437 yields 0.01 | 24.4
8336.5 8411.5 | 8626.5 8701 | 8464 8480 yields 0.02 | 23.7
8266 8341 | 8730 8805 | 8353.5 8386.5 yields 0.01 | 24.3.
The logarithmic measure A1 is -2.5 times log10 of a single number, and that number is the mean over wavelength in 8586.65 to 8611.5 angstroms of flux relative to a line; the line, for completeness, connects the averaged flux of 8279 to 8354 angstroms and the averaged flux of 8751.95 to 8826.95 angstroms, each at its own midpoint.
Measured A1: 0.02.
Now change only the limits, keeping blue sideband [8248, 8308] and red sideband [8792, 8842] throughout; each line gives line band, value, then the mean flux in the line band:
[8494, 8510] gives 0.151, 21.4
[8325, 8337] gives 0.043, 23.9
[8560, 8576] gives 0.081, 22.8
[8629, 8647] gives 0.041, 23.5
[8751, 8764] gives 0.144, 21.2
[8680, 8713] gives 0.022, 23.8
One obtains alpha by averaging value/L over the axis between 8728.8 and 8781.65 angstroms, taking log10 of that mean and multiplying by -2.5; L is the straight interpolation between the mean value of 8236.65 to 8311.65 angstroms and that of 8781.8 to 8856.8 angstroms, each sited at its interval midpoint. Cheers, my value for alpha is 0.096 mag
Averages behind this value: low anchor 24.9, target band 22.3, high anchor 24.2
